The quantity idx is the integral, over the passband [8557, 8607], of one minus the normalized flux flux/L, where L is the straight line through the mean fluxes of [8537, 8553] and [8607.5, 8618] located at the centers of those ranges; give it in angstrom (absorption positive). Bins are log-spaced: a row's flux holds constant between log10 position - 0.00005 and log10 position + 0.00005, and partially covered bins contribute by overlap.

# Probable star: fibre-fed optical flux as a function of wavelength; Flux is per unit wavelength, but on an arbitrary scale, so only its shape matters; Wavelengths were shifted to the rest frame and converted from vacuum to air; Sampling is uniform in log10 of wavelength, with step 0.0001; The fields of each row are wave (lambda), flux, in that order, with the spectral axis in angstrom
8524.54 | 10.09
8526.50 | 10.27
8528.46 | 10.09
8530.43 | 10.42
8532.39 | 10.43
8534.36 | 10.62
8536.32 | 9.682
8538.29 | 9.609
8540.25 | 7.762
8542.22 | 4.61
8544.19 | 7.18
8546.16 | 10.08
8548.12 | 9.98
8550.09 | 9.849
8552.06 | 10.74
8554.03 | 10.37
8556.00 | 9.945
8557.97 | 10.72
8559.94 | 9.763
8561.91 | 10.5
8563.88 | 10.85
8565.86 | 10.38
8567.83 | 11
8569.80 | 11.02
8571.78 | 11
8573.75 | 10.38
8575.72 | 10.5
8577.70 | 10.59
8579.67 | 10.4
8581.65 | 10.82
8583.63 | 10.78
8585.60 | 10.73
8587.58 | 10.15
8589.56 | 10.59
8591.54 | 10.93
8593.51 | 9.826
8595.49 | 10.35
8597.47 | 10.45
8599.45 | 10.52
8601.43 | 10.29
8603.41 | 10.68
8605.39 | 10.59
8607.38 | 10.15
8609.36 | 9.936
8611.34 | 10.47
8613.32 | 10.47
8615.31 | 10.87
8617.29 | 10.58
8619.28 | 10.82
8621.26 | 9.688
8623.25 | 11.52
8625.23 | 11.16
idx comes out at -4.63 angstrom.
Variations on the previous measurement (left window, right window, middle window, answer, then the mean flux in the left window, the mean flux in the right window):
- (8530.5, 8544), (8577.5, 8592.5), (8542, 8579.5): -1.46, 8.8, 10.6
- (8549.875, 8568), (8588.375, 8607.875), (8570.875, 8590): -0.31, 10.4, 10.4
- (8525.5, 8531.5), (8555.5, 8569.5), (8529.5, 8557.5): 2.62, 10.3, 10.5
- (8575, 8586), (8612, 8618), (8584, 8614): 0.62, 10.6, 10.6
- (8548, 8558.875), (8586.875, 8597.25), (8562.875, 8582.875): -0.70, 10.3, 10.4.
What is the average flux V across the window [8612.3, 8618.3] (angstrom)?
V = 10.6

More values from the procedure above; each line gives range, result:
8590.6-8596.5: 10.4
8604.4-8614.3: 10.3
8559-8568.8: 10.5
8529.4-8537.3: 10.3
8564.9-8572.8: 10.9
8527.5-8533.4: 10.3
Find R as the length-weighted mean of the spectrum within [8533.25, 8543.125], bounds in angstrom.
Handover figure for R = 8.51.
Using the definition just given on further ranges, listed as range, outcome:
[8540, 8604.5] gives 10.1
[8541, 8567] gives 9.6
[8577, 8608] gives 10.5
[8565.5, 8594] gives 10.6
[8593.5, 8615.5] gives 10.4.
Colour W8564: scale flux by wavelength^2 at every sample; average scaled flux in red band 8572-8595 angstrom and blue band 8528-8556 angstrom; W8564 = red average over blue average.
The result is 1.1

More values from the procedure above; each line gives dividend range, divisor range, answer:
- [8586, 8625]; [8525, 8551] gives 1.15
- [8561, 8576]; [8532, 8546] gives 1.26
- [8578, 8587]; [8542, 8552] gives 1.21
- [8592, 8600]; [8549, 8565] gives 1.01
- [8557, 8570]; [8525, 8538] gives 1.04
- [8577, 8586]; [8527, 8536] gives 1.04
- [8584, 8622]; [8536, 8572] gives 1.09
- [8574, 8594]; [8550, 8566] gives 1.02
